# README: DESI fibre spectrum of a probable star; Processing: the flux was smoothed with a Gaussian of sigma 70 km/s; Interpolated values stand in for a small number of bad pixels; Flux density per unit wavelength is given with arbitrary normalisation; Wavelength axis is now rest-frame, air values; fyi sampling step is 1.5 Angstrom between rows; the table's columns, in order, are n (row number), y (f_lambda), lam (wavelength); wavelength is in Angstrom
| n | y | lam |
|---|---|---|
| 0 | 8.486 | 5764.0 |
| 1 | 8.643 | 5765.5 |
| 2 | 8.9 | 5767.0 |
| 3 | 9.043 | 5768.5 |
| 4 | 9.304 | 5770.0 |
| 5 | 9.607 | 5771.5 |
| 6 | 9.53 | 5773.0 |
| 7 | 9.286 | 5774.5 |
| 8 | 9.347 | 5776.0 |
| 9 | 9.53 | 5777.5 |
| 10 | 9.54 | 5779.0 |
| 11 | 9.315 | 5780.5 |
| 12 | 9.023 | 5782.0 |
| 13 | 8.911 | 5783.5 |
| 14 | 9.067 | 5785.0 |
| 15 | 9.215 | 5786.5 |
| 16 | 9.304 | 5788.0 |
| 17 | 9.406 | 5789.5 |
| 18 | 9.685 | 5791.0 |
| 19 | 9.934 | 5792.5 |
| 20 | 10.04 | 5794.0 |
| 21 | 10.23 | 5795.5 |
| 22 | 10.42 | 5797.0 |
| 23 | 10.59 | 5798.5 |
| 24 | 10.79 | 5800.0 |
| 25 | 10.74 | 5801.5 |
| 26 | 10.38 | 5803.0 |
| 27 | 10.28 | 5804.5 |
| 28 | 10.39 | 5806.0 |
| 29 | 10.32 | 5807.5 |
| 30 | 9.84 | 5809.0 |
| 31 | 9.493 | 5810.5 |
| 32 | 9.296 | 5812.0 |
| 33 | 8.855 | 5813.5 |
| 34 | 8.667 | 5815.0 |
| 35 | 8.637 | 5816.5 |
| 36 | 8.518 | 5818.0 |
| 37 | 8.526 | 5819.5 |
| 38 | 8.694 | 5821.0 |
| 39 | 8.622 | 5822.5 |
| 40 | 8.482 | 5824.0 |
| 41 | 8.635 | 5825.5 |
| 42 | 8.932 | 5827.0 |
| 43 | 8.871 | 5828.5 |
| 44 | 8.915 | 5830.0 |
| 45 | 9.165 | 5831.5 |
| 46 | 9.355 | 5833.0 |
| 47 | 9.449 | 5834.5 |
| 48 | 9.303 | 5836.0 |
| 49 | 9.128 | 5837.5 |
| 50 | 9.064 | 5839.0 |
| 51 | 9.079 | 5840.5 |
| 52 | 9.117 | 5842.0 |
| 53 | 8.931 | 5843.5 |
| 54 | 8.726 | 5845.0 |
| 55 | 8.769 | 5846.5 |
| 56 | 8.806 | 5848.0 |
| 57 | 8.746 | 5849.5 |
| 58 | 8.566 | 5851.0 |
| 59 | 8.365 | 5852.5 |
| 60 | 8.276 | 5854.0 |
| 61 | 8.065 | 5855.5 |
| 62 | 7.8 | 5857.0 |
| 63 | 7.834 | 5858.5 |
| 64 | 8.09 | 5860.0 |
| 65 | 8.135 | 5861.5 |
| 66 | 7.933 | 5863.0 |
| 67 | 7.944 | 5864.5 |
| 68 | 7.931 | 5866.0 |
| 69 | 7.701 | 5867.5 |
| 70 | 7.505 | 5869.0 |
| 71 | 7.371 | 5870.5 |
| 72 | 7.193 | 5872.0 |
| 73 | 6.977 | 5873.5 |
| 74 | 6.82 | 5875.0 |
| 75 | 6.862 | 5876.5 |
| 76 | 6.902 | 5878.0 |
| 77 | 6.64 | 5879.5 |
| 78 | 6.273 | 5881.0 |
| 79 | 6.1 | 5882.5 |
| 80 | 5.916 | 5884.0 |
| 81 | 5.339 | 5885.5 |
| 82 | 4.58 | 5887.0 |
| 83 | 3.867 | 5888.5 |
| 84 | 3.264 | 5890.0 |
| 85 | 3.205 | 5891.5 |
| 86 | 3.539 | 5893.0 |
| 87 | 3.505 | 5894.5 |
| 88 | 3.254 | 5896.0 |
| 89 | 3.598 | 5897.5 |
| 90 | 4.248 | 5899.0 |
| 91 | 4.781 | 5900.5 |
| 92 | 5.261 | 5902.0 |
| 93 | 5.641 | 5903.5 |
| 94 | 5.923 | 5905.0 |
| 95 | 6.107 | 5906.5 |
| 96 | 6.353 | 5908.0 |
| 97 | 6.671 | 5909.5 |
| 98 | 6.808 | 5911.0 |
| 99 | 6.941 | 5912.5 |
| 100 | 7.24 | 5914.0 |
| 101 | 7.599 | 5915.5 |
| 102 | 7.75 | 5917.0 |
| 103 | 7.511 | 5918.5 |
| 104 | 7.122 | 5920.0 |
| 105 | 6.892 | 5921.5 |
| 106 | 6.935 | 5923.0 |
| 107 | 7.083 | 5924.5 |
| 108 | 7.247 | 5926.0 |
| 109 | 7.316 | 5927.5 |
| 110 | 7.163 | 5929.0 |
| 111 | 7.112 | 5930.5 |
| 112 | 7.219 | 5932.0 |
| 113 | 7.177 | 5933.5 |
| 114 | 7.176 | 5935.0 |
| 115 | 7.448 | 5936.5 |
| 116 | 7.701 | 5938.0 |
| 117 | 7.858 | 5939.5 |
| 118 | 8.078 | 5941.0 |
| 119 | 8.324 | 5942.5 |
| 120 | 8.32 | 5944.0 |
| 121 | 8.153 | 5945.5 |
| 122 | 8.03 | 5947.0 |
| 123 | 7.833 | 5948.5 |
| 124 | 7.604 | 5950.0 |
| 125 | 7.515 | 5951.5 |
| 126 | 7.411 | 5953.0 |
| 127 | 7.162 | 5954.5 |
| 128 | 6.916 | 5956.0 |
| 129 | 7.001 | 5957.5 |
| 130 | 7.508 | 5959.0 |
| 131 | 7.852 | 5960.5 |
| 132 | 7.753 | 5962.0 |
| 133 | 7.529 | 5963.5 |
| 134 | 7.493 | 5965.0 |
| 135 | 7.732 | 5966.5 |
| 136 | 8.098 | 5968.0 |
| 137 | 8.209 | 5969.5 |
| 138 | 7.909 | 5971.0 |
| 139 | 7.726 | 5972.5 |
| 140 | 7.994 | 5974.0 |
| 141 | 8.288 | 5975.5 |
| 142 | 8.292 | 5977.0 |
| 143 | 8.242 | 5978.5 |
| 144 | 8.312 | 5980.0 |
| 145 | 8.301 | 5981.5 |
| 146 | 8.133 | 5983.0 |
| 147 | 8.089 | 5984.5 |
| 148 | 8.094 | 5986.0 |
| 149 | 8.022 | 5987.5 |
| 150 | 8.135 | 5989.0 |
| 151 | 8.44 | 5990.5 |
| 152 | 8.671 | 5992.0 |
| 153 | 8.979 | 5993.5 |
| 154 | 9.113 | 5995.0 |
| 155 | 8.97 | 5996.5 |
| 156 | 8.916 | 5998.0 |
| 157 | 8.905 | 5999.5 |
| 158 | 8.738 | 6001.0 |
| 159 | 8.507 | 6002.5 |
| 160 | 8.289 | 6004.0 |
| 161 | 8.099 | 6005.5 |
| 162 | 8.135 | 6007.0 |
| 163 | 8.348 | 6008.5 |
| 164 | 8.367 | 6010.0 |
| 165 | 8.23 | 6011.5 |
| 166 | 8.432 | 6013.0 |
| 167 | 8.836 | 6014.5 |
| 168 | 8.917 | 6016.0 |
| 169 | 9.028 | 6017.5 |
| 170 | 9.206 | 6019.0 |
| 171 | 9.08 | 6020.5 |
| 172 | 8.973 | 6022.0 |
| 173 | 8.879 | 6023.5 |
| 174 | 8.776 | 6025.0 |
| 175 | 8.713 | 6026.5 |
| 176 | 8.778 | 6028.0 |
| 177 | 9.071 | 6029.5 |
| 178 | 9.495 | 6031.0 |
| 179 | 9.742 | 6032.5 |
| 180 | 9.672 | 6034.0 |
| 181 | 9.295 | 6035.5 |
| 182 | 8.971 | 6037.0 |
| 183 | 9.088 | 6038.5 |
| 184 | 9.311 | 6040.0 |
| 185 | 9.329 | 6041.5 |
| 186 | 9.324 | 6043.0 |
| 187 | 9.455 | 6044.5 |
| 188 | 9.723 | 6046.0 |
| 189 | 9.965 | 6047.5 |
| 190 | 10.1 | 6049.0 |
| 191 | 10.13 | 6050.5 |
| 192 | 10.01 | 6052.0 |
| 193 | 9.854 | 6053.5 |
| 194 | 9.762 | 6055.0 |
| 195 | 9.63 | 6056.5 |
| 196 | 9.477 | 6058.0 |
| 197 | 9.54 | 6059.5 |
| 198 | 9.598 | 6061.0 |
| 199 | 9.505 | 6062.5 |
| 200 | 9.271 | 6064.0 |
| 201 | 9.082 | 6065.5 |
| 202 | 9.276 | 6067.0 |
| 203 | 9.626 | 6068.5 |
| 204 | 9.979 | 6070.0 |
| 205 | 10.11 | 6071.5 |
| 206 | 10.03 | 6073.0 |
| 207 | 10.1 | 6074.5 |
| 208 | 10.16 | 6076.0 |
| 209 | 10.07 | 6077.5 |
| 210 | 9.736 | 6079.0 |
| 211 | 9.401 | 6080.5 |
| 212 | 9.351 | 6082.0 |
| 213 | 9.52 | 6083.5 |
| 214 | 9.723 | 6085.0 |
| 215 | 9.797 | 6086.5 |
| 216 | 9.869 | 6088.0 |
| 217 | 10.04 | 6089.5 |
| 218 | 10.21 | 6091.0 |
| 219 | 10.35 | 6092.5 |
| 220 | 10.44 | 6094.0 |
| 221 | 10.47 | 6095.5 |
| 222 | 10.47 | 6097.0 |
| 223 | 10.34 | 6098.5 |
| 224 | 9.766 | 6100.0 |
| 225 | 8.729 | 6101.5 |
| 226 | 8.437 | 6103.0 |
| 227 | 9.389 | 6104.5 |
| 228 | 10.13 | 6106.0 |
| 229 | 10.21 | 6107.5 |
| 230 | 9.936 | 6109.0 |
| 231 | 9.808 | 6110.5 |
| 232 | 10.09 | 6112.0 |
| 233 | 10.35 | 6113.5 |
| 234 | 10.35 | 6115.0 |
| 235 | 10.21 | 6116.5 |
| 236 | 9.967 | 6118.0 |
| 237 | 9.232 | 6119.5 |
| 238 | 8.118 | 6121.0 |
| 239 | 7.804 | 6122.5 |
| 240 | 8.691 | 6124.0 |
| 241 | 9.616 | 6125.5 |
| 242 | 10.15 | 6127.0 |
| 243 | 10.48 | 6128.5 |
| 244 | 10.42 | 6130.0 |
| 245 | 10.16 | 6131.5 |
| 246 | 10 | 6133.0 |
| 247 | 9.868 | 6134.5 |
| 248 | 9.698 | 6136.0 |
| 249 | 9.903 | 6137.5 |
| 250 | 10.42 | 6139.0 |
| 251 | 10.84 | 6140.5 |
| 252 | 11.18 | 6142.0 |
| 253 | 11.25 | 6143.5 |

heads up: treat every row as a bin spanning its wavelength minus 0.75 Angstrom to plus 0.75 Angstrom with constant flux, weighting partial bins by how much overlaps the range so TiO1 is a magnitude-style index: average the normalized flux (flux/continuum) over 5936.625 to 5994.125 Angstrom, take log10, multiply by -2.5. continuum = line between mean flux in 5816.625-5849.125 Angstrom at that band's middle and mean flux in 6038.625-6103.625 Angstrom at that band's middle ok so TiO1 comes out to 0.18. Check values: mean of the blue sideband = 8.9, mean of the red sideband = 9.74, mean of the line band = 7.93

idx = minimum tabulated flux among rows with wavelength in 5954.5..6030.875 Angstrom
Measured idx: 6.916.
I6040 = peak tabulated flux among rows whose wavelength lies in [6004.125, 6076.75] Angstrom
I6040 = 10.16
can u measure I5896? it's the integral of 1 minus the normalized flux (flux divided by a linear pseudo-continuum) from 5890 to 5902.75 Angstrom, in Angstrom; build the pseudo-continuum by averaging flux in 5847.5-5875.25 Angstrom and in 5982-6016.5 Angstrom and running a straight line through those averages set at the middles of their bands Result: 6.6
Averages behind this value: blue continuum 7.91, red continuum 8.49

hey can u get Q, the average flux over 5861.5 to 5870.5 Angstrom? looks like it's 7.79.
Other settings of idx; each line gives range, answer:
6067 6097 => 9.276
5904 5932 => 5.923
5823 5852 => 8.482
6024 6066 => 8.713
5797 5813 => 9.296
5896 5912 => 3.254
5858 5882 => 6.273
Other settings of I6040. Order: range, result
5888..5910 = 6.671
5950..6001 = 9.113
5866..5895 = 7.931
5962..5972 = 8.209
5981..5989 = 8.301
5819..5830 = 8.932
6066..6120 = 10.47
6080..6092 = 10.21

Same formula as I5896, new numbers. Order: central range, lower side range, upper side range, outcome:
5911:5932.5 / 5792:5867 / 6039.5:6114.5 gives 4.89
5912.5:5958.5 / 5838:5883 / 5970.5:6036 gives 4.57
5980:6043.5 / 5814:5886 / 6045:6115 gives 3.81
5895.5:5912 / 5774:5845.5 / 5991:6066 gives 6.91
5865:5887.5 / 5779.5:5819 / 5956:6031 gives 6.00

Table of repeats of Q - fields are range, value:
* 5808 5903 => 7.47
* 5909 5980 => 7.56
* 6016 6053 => 9.33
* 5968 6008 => 8.36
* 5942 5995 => 7.96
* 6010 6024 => 8.82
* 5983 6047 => 8.83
